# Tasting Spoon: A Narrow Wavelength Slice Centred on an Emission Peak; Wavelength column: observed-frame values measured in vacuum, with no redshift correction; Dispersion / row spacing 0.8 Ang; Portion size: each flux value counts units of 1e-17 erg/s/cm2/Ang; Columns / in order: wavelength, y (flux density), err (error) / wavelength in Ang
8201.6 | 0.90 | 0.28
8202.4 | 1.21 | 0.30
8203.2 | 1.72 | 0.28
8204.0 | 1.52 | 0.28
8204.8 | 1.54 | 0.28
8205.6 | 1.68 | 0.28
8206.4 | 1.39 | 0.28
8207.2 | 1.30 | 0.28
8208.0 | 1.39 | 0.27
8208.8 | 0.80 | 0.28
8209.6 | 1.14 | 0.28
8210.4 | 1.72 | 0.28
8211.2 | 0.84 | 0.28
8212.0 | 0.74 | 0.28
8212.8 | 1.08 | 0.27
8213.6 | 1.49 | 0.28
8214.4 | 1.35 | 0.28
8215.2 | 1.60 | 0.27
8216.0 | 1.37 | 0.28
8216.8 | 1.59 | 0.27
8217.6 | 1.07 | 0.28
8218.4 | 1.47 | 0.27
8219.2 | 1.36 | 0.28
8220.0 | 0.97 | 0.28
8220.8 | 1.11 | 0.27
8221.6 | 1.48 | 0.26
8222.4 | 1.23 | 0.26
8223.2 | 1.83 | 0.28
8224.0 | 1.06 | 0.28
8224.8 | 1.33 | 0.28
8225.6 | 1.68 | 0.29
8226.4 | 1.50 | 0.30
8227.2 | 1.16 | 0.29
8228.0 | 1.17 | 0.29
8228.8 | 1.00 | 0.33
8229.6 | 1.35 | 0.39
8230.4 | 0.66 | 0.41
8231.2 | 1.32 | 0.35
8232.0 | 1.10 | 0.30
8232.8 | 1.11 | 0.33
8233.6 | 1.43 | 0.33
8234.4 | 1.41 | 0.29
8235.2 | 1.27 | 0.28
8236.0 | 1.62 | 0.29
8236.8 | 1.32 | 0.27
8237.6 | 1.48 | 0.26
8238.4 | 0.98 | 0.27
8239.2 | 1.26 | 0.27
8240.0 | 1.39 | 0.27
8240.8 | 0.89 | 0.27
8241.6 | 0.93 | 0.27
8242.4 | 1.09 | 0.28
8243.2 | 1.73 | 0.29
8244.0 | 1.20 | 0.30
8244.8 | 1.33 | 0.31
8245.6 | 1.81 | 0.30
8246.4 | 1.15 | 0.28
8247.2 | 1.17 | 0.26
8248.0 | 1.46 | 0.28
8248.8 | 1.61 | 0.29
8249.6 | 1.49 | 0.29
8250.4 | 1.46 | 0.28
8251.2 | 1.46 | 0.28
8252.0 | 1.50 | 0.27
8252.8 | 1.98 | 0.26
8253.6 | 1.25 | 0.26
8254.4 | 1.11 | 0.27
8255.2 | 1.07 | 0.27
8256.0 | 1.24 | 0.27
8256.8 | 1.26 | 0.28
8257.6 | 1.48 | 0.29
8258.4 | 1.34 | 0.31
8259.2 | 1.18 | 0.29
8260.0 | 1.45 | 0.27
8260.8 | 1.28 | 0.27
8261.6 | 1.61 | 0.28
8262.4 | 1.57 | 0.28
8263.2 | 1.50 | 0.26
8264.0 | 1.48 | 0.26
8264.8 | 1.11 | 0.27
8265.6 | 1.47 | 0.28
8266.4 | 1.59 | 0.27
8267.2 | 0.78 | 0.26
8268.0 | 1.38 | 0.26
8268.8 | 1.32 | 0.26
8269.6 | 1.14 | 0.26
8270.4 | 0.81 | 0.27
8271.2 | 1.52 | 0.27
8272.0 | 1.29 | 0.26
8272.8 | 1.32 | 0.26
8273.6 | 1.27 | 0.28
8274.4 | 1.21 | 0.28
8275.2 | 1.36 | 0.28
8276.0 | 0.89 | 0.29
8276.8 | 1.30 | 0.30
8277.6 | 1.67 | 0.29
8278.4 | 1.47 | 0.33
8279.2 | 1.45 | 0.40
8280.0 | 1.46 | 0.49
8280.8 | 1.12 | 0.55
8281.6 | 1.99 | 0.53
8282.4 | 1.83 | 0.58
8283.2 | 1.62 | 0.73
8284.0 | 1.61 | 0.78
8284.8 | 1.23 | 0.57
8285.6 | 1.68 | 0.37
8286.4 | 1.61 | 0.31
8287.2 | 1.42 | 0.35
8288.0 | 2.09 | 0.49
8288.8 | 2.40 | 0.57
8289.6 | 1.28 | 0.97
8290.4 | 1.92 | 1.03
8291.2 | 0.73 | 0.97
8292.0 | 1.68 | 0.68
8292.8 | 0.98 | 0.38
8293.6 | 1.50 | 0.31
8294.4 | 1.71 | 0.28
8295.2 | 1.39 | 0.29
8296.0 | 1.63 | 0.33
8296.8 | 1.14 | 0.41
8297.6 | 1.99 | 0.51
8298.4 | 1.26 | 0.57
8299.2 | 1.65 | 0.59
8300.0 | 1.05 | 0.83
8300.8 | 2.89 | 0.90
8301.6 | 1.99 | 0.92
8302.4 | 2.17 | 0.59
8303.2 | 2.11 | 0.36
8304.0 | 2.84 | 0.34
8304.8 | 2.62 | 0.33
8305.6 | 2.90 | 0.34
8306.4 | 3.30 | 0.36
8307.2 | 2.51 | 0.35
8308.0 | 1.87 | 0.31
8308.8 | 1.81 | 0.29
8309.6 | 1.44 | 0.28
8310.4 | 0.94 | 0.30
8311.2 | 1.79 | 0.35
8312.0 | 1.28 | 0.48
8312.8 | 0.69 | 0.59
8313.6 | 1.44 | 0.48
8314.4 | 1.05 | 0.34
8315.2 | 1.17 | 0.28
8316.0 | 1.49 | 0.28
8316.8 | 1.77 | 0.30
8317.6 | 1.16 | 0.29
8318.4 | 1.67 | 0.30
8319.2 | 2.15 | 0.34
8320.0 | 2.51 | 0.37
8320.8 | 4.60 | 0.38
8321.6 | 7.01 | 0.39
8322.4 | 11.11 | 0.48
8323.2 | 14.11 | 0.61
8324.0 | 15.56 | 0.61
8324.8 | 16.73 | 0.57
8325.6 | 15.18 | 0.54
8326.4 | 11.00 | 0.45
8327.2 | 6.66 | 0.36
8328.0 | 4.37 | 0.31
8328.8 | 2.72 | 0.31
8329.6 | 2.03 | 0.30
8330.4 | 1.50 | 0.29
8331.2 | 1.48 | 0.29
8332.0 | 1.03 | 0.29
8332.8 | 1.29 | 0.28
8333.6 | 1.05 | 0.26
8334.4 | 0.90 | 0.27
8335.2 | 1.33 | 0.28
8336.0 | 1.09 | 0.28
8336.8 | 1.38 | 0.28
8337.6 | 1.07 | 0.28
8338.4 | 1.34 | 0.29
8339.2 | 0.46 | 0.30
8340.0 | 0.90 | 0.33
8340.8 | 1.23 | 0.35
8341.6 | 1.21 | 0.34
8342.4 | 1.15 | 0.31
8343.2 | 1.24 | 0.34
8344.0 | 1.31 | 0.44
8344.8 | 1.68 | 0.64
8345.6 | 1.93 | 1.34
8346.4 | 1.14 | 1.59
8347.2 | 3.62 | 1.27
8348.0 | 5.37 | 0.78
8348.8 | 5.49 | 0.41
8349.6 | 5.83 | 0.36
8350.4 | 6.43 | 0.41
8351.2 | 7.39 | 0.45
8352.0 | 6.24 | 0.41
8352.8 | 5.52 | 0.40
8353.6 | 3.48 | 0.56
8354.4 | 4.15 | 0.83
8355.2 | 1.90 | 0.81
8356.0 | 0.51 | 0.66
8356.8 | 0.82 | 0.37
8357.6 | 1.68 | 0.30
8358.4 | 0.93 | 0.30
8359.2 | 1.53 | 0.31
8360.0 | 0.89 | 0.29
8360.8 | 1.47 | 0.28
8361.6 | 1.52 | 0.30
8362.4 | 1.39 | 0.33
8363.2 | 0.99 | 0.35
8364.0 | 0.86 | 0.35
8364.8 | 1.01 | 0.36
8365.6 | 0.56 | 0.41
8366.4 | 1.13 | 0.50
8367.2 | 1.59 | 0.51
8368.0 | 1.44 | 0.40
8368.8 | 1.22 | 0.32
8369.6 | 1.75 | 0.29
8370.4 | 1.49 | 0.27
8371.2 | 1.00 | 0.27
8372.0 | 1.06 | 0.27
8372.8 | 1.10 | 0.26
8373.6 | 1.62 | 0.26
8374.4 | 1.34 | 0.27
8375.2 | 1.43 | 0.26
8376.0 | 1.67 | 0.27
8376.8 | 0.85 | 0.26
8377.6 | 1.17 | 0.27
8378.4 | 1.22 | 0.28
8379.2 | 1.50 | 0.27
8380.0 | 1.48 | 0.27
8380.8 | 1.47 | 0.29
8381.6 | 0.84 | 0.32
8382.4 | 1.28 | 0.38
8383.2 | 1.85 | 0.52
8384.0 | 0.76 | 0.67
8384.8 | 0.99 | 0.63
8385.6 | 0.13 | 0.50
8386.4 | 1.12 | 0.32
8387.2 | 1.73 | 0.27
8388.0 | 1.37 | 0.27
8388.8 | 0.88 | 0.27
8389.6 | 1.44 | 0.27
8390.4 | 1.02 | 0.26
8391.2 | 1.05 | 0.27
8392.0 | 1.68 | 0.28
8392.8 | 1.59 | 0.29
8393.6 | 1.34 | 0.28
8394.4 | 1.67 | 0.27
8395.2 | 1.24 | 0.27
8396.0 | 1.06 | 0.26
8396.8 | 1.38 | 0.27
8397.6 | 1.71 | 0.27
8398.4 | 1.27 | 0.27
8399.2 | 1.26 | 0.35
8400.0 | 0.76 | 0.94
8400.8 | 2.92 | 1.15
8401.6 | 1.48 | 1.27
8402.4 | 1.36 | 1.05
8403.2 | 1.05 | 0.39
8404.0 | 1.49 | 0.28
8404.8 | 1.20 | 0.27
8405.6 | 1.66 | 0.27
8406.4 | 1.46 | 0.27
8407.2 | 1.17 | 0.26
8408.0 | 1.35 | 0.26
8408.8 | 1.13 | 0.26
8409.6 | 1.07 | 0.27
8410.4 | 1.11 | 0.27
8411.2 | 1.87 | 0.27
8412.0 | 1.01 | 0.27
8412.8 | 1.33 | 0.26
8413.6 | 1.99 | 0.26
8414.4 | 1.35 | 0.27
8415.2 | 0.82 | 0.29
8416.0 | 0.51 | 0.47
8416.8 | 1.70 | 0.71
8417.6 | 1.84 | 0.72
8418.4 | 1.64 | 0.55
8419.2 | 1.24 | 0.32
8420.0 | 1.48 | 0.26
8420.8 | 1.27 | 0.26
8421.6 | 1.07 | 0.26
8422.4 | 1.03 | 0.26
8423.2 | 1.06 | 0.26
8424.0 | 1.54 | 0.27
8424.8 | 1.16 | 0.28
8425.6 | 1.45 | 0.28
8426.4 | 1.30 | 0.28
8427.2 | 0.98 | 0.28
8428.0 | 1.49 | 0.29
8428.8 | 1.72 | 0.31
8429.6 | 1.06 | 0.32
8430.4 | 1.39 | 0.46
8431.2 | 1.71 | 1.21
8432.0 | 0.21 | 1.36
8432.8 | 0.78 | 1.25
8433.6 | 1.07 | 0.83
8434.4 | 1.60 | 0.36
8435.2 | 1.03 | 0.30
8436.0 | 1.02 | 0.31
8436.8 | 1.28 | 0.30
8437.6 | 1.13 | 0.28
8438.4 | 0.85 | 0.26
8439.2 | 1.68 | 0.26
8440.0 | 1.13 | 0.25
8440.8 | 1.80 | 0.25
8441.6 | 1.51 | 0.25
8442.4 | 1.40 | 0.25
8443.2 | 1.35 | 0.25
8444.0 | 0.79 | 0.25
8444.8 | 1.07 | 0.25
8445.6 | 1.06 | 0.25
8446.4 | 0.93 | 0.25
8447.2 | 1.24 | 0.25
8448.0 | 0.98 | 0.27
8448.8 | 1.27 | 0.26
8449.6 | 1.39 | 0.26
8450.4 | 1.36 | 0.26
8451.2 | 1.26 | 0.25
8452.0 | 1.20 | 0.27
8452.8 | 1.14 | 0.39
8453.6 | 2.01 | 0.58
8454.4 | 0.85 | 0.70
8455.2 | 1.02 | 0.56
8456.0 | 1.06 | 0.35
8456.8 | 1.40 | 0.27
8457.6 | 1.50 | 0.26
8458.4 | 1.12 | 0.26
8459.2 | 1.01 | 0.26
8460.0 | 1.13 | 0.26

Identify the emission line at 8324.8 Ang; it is H-alpha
